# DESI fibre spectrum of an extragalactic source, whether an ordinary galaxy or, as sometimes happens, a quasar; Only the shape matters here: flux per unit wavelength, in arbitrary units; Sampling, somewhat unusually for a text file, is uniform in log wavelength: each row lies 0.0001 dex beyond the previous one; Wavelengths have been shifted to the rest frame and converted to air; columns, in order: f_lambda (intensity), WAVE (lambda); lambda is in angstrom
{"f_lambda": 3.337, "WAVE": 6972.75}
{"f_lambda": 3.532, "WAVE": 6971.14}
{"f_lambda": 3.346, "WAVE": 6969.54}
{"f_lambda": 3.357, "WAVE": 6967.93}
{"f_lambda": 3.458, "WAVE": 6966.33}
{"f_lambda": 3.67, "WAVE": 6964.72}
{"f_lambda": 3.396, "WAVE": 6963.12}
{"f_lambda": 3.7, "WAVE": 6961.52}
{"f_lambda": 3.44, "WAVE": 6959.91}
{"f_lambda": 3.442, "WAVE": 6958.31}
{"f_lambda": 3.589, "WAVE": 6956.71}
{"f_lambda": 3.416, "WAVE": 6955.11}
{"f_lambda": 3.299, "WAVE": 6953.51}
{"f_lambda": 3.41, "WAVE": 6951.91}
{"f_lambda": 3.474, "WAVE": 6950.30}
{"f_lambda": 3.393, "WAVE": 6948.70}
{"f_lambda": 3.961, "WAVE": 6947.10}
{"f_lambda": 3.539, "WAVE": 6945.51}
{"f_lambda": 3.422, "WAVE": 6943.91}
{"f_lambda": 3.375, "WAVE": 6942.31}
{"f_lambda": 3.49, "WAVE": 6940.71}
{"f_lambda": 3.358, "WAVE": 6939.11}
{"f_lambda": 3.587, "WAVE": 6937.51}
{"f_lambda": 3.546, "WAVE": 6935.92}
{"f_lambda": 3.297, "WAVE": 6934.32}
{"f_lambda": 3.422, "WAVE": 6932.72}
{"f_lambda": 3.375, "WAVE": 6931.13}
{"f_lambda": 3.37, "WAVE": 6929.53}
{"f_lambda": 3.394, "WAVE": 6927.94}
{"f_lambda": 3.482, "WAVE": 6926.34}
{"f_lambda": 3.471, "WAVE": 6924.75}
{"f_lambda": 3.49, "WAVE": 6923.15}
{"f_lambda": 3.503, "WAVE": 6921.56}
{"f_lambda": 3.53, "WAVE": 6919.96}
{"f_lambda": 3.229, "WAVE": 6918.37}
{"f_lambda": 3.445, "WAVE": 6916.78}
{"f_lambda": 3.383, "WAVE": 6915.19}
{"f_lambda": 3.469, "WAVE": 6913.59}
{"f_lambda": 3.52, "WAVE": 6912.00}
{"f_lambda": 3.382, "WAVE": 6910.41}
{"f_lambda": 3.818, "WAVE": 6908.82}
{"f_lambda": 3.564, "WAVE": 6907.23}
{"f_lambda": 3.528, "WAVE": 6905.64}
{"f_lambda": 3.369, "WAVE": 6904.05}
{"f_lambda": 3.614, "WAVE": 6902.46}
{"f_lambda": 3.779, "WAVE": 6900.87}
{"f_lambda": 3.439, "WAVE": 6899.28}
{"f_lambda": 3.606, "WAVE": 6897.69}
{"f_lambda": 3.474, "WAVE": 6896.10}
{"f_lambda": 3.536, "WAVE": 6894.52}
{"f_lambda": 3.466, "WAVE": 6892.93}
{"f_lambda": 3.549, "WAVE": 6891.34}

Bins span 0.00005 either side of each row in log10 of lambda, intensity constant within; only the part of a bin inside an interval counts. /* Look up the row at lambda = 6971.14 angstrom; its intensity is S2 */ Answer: 3.532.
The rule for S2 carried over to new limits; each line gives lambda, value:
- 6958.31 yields 3.442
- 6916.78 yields 3.445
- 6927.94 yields 3.394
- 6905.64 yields 3.528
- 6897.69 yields 3.606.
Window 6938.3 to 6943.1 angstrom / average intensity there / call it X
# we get 3.4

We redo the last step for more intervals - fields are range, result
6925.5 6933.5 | 3.41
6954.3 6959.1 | 3.49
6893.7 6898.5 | 3.54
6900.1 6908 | 3.57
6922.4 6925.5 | 3.47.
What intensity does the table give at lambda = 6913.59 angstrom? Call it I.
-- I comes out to 3.469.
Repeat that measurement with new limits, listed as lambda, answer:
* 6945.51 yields 3.539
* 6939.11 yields 3.358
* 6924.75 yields 3.471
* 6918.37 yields 3.229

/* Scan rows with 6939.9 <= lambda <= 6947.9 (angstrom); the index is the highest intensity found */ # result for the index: 3.961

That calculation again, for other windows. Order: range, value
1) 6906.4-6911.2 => 3.818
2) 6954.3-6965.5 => 3.7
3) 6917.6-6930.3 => 3.53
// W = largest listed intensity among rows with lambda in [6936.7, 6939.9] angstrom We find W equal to 3.587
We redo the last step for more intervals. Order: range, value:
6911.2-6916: 3.52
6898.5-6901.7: 3.779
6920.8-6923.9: 3.503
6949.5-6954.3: 3.474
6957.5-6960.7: 3.442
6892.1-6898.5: 3.606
